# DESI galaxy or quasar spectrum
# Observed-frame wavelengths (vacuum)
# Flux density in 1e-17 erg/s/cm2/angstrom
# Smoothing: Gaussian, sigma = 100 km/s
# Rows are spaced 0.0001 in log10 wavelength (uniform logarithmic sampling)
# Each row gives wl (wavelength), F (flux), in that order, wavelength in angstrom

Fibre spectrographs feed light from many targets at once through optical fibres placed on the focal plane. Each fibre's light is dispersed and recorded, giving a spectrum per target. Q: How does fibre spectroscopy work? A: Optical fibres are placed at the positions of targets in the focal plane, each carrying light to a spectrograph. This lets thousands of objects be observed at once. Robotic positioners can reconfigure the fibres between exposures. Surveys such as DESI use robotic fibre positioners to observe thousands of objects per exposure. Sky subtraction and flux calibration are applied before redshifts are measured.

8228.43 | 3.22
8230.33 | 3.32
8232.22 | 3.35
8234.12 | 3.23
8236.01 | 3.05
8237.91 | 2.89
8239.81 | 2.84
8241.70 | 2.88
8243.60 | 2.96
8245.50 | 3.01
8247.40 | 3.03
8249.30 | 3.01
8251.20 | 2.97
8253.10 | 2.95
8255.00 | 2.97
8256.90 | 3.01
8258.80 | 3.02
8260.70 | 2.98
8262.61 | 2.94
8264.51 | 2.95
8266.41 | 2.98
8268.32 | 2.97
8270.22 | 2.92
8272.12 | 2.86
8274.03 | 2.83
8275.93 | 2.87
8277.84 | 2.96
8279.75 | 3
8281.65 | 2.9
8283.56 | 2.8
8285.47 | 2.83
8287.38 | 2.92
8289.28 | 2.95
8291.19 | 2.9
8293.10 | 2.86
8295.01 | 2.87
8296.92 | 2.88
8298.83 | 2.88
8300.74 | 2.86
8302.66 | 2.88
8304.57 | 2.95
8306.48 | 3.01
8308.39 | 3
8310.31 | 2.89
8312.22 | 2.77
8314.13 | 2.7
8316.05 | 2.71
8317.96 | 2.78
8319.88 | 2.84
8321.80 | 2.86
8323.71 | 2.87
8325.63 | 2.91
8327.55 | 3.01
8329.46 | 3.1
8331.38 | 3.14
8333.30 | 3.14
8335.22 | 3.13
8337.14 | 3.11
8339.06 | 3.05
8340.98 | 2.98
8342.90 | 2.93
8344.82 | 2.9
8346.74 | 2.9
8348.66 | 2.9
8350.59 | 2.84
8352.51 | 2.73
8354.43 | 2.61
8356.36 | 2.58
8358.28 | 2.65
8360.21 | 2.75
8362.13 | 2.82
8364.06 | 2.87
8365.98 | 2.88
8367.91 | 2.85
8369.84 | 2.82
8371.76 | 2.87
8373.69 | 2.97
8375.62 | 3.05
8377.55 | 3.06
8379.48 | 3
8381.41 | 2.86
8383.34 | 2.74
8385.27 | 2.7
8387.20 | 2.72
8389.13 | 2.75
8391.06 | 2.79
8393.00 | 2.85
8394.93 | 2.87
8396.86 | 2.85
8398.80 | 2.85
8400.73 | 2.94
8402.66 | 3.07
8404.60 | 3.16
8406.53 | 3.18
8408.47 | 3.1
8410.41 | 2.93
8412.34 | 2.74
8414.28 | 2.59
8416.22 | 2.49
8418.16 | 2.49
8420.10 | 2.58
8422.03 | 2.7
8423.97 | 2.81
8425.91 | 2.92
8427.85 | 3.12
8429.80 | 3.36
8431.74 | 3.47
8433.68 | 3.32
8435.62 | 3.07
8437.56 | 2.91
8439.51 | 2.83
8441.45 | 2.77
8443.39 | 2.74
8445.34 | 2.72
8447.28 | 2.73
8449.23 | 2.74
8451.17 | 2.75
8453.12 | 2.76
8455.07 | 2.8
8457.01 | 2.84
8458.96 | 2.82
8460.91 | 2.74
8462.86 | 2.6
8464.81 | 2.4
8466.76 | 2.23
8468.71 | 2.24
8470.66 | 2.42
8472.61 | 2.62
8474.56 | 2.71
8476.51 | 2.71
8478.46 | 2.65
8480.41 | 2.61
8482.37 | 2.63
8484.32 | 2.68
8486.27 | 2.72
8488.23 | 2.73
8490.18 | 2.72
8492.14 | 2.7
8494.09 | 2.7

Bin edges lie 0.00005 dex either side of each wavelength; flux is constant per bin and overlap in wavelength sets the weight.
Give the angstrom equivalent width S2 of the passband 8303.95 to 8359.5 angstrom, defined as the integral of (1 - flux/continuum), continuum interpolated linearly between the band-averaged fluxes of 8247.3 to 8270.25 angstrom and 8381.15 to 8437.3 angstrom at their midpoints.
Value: 0.8 angstrom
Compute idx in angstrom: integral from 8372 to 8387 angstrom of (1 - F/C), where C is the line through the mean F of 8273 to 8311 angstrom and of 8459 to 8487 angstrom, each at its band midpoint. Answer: -0.8 angstrom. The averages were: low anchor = 2.9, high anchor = 2.58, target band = 2.9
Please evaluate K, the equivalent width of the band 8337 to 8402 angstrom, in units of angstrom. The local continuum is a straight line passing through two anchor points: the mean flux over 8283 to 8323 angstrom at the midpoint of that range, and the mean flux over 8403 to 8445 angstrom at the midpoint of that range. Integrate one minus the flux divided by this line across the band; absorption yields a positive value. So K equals 0.93 angstrom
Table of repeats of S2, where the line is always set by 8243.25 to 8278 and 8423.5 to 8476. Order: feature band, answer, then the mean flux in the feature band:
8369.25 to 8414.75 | -0.89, 2.9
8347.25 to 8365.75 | 0.74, 2.76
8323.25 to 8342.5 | -1.00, 3.04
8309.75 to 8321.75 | 0.52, 2.78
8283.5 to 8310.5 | 0.21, 2.9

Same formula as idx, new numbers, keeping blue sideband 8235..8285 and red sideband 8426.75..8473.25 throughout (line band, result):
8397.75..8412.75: -0.9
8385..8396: 0.2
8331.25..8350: -0.8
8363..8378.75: -0.4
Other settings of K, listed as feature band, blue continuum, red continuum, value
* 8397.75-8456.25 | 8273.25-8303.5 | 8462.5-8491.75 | -4.97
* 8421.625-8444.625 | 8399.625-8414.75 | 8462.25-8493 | -1.41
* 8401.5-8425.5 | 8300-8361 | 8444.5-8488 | -0.73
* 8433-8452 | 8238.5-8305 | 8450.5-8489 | -1.28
